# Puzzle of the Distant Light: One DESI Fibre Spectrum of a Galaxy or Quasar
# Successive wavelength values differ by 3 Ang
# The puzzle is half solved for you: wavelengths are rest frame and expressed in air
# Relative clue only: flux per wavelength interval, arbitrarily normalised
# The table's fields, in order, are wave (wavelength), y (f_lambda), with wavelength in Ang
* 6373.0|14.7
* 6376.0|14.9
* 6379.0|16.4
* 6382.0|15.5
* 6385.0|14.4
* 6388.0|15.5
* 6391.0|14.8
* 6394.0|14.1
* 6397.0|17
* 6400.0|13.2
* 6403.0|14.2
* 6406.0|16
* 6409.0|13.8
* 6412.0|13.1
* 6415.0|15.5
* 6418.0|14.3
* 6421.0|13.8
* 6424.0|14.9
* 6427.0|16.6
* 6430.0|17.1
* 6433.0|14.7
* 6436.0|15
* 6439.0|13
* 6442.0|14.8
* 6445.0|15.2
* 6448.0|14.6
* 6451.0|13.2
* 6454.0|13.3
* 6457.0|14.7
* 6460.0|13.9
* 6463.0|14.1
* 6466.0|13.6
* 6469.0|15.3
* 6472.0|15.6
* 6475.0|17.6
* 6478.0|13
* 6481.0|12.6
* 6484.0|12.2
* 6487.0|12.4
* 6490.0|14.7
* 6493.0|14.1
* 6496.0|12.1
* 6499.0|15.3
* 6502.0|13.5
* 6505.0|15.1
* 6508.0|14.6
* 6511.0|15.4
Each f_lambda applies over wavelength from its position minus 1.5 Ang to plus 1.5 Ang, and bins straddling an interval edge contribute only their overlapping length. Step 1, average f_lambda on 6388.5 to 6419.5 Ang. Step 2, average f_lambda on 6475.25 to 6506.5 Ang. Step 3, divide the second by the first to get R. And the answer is 0.93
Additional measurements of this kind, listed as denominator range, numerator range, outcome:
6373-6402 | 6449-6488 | 0.93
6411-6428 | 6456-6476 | 1.02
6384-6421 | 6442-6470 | 0.97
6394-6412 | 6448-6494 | 0.96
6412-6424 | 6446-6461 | 0.97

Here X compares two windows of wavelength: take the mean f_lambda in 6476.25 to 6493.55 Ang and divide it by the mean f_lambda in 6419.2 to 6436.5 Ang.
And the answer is 0.9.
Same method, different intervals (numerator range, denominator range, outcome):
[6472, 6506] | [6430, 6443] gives 0.95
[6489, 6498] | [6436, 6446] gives 0.95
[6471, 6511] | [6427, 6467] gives 0.97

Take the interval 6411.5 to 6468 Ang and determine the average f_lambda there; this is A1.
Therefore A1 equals 14.5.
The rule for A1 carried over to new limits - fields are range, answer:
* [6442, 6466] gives 14.1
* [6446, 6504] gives 14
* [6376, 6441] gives 14.9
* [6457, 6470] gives 14.2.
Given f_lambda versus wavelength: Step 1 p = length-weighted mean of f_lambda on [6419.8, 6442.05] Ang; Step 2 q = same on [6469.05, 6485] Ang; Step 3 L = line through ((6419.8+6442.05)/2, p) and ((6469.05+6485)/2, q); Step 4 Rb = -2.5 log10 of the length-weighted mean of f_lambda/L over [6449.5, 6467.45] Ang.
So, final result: 0.06 mag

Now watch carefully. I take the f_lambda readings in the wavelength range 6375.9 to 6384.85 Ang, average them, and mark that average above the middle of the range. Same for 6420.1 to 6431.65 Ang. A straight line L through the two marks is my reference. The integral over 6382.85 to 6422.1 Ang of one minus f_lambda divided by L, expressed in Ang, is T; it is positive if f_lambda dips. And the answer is 2.5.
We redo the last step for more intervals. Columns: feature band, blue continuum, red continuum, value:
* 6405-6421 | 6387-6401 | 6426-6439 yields 0.8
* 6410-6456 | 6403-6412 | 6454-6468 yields -1.1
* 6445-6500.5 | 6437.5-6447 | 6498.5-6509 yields 1.6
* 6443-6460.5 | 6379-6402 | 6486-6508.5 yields 0.3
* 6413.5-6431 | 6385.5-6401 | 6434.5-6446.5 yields -0.8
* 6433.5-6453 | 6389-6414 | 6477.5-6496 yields -0.6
